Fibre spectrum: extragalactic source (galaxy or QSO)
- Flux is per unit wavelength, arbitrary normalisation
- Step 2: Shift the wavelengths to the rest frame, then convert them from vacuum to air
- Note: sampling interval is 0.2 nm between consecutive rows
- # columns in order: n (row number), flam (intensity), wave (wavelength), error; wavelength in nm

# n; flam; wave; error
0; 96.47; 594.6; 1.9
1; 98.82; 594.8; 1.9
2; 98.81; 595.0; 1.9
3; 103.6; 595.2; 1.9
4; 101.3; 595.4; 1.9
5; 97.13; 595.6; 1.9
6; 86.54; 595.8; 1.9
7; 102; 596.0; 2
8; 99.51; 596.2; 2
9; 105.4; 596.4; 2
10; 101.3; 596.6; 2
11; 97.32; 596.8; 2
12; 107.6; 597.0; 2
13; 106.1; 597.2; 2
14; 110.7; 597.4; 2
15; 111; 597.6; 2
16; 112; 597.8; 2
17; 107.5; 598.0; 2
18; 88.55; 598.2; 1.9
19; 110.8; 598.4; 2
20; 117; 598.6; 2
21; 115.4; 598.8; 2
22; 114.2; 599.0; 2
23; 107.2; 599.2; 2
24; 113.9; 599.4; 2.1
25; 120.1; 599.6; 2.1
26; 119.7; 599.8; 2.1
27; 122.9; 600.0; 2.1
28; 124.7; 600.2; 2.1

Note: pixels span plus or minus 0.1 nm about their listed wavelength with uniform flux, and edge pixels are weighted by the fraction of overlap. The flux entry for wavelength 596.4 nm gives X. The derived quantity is 105.4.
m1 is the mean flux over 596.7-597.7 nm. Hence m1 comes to 107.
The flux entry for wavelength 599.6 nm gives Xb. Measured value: 120.1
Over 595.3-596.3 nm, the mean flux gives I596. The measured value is 97.3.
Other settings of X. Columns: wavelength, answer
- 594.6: 96.47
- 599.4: 113.9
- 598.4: 110.8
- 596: 102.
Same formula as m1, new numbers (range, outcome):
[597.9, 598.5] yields 102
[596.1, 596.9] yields 101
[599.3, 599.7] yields 117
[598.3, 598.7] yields 114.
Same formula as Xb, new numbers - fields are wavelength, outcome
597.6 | 111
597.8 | 112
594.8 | 98.82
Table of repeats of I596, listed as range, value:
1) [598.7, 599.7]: 114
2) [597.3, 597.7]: 111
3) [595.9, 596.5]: 102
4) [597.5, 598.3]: 105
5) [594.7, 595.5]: 101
